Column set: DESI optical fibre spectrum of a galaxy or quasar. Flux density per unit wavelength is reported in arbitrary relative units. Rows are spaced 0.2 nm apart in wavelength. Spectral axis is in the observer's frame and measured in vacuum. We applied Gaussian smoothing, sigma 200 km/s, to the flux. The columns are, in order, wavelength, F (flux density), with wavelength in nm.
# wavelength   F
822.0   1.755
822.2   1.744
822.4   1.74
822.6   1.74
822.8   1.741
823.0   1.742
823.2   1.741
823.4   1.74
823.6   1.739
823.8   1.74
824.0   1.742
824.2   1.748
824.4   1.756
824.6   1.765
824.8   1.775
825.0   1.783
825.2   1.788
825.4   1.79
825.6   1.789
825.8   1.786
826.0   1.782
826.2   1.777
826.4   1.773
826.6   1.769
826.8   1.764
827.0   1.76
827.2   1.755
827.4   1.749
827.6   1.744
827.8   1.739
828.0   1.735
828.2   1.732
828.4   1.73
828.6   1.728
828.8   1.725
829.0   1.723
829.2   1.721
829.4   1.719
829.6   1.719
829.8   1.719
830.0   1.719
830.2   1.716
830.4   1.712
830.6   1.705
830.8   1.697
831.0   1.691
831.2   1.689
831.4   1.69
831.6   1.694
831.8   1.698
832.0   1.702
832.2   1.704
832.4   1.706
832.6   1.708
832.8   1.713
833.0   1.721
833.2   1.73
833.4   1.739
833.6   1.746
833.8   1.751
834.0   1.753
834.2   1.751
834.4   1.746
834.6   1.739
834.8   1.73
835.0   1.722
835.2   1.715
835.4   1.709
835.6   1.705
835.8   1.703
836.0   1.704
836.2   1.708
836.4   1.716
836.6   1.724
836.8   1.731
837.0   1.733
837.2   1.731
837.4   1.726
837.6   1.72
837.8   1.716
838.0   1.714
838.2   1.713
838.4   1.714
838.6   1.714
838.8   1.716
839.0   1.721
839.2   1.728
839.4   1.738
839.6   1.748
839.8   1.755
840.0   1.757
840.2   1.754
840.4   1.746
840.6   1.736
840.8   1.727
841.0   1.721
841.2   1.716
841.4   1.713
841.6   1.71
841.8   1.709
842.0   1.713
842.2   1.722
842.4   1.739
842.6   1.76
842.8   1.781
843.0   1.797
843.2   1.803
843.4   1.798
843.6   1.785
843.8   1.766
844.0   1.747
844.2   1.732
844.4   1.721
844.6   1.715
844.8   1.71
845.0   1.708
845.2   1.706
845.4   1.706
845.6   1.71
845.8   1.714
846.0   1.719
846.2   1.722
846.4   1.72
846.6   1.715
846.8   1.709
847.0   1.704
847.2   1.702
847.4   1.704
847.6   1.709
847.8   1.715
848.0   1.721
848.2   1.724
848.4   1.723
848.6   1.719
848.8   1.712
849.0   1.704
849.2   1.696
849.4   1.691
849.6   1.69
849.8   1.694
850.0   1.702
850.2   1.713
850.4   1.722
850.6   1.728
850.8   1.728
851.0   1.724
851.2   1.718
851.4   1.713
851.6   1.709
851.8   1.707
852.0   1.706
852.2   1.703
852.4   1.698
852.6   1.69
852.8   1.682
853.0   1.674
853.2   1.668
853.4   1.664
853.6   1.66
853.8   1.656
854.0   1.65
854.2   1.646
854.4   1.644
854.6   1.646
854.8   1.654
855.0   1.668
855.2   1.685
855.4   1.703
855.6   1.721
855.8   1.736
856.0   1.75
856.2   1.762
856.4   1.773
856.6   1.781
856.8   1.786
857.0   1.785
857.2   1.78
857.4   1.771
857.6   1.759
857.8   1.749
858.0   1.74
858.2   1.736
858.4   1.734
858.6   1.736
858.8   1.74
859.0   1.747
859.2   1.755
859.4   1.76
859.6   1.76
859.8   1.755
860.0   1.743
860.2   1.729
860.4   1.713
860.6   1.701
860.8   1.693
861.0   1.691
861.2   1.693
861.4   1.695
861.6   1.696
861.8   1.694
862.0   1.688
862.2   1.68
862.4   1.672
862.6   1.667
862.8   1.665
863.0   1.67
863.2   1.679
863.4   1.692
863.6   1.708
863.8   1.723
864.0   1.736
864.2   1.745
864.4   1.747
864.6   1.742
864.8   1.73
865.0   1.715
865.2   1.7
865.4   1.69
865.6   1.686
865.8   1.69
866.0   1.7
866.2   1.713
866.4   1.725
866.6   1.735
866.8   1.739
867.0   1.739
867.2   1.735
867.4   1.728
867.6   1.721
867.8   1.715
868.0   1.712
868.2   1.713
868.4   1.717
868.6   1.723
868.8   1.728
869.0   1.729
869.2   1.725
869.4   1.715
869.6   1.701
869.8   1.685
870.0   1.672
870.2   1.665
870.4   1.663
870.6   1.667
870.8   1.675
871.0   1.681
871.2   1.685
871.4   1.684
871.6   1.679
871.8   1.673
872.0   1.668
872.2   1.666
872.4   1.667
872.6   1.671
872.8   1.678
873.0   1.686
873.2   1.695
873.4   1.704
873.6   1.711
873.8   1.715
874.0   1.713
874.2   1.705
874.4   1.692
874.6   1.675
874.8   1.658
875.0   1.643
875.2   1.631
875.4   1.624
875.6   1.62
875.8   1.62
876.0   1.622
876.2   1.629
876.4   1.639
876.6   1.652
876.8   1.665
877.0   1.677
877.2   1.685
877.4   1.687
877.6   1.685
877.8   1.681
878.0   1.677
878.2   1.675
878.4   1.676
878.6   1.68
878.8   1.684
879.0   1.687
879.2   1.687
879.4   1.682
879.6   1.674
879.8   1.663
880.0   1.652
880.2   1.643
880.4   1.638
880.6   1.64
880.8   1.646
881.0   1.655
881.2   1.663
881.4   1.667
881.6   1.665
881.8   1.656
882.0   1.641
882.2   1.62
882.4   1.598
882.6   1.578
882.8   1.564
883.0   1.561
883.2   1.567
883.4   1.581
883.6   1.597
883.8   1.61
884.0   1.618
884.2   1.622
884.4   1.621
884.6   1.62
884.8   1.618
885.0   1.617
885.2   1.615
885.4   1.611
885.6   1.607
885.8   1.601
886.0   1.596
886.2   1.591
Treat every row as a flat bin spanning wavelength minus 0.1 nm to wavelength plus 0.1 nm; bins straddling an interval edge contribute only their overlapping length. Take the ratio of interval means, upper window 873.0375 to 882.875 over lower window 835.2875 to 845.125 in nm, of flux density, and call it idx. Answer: 0.96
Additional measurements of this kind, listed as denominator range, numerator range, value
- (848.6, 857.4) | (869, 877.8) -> 0.98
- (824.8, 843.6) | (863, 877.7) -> 0.98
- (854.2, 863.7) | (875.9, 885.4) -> 0.96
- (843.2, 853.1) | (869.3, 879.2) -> 0.98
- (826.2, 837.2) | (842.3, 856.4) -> 0.99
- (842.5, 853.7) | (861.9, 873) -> 0.99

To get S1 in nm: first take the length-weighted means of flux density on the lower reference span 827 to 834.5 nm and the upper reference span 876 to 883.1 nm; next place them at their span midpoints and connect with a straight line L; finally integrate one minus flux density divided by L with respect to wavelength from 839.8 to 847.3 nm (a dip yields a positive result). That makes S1 -0.126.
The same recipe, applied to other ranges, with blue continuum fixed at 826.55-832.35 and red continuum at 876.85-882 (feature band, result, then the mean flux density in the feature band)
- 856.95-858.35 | -0.06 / 1.76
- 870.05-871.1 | 0.00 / 1.67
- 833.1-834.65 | -0.02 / 1.74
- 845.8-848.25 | -0.02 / 1.71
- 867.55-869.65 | -0.05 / 1.72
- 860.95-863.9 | 0.00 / 1.69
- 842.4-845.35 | -0.08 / 1.75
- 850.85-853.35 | 0.00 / 1.7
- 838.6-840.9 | -0.04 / 1.74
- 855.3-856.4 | -0.03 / 1.74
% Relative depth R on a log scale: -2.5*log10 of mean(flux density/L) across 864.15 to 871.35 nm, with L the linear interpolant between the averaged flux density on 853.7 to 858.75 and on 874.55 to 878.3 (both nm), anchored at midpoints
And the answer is -0.02 mag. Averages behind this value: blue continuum 1.72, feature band 1.71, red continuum 1.65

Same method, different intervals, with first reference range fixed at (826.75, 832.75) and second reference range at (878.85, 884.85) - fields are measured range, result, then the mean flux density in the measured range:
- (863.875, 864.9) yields -0.050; 1.74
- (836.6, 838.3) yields -0.011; 1.72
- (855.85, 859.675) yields -0.054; 1.76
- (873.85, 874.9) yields -0.030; 1.69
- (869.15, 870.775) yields -0.022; 1.68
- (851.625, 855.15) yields 0.005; 1.67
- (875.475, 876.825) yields 0.005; 1.63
